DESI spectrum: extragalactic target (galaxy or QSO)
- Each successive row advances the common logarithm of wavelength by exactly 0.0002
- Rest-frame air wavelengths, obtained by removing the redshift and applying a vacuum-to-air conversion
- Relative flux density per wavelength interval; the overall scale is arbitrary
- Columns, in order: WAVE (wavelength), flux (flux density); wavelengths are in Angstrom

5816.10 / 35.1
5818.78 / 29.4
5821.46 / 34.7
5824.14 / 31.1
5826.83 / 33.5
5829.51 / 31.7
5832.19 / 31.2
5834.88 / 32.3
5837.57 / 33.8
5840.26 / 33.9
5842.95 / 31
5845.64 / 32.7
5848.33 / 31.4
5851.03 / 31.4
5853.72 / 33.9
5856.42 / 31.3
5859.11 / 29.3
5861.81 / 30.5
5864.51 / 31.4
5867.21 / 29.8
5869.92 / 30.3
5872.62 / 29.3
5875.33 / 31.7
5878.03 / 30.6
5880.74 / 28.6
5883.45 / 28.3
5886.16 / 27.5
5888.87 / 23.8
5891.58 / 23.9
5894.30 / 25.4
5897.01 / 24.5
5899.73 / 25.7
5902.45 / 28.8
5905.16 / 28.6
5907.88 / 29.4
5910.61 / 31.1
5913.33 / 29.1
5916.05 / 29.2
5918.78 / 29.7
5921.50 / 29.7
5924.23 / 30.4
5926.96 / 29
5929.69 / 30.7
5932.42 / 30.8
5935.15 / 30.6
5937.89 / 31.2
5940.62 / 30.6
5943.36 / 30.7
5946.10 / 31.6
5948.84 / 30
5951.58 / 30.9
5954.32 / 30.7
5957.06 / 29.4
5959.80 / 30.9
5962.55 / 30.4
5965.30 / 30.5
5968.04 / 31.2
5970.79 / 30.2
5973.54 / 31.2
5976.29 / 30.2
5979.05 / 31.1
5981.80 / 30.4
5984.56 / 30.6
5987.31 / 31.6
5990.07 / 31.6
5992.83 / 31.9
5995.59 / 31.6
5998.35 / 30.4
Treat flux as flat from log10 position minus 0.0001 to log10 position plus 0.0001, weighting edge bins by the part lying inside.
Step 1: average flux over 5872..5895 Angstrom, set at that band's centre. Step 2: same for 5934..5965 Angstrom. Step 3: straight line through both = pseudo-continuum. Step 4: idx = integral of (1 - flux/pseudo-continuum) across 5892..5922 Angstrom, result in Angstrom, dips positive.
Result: 0.7 Angstrom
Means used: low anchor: 27.7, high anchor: 30.6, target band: 28.1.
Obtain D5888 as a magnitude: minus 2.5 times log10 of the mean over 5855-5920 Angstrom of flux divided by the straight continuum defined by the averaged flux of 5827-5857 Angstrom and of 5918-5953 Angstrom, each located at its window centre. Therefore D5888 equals 0.10 mag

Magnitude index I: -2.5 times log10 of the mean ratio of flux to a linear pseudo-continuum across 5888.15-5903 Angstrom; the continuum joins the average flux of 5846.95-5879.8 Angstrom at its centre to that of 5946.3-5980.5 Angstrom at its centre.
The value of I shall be 0.22 mag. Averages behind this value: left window 30.9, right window 30.6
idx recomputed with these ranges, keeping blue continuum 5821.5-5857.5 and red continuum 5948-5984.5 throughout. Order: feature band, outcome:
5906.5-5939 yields 1.1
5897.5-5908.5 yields 1.3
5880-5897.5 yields 3.1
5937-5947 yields 0.0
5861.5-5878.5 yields 0.7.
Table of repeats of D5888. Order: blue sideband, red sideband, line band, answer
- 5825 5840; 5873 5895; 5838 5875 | -0.04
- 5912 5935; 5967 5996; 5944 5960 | 0.00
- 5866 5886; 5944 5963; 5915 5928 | 0.02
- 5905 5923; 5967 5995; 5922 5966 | -0.01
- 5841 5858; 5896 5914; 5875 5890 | 0.06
